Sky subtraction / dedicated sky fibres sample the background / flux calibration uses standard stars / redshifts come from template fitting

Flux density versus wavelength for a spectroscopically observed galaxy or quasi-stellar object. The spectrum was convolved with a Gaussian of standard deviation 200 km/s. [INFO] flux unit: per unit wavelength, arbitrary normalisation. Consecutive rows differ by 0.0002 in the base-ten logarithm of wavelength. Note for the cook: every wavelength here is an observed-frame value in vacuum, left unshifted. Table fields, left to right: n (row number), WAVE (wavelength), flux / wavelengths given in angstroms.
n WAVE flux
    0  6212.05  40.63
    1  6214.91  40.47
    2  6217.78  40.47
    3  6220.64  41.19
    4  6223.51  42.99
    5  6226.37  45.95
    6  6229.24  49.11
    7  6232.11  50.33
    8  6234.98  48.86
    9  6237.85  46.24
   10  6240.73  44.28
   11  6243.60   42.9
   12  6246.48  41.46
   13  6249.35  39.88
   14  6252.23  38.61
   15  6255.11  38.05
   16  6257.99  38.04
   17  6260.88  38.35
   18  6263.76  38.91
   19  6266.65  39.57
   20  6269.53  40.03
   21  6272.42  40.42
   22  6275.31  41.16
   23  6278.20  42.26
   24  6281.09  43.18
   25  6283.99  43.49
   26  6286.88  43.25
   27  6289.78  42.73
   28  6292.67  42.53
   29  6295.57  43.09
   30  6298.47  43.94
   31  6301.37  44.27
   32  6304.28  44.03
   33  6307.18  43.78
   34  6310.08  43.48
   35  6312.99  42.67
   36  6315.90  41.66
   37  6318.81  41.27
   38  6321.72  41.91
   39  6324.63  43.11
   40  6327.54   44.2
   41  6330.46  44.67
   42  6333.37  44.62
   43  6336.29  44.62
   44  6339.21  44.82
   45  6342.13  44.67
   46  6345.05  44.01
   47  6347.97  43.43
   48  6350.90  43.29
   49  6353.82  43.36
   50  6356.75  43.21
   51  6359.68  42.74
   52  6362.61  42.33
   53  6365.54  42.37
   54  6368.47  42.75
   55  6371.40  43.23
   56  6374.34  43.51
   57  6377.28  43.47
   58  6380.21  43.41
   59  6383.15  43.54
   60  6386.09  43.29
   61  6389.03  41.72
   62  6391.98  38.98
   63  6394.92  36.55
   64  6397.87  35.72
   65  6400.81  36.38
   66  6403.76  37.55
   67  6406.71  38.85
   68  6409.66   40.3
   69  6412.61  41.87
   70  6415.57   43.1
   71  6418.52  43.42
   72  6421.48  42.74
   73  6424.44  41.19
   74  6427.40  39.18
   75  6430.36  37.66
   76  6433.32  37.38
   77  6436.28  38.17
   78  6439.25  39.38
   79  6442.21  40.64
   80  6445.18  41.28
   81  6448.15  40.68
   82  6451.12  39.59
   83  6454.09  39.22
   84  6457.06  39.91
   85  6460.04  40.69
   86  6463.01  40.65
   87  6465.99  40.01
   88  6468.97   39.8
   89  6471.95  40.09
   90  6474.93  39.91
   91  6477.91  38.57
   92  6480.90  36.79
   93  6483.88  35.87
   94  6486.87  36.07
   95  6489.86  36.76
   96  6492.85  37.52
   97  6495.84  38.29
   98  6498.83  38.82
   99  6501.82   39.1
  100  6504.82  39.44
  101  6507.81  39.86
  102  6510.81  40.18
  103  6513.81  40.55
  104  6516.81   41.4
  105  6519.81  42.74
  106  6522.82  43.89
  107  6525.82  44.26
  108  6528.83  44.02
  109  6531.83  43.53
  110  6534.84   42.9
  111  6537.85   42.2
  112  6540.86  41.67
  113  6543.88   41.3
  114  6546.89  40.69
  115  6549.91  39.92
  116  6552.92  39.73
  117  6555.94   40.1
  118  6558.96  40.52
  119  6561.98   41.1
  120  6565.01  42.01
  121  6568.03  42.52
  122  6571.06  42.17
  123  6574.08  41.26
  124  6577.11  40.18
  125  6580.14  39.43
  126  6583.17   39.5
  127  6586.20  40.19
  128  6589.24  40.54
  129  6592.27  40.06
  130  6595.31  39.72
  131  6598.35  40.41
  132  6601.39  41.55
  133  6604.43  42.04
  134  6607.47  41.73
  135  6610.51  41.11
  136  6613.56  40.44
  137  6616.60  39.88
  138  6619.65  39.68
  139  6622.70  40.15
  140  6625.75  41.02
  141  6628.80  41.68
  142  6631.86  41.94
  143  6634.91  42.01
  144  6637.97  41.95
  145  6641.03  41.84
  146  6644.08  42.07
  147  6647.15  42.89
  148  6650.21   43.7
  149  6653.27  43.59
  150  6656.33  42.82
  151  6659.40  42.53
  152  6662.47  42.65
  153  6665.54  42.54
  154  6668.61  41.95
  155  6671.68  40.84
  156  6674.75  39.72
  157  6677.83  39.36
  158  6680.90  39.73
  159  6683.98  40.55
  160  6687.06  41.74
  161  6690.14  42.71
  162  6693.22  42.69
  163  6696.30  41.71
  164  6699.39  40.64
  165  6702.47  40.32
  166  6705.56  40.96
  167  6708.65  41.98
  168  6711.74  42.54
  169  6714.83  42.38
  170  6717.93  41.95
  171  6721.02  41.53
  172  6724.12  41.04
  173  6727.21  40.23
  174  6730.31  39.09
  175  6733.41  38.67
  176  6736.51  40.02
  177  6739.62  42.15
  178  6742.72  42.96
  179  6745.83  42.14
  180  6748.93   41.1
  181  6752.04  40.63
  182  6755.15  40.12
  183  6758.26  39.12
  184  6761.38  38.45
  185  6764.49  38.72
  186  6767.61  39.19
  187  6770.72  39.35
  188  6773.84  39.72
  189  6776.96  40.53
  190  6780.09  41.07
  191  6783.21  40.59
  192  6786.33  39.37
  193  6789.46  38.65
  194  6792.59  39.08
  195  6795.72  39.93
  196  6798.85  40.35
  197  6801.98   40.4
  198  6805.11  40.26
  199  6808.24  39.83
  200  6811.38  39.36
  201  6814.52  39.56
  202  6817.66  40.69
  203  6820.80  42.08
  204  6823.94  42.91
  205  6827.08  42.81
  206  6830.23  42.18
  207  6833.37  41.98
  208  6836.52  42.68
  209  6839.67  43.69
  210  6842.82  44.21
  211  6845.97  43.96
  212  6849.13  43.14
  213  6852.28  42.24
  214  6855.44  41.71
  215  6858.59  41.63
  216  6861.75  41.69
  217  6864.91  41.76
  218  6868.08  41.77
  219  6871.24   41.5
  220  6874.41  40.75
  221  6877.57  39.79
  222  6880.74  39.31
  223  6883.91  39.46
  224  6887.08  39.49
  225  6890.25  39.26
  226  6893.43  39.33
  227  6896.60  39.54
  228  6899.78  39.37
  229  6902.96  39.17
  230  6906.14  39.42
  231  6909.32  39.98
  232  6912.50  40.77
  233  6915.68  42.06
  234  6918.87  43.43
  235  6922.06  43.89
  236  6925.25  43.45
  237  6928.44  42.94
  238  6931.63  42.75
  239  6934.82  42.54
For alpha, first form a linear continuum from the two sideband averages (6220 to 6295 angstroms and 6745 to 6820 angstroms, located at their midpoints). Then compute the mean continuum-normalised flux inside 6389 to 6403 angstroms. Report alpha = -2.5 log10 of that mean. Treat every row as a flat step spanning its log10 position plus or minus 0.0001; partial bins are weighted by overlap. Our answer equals 0.12 mag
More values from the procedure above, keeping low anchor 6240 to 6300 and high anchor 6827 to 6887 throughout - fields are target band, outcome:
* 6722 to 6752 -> 0.023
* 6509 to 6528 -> -0.018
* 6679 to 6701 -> 0.007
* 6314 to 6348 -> -0.059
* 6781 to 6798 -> 0.057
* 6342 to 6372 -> -0.048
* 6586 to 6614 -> 0.020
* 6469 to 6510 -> 0.085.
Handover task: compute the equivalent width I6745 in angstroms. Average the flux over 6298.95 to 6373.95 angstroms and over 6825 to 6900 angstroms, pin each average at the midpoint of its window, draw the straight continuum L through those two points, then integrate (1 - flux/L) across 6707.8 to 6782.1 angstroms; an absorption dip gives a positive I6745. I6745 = 2.25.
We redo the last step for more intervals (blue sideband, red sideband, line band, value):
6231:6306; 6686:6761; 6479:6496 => 2.0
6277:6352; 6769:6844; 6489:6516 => 2.2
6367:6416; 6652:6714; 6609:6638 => 0.3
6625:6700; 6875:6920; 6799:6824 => 0.1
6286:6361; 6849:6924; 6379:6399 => 1.2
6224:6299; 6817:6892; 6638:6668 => -0.5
